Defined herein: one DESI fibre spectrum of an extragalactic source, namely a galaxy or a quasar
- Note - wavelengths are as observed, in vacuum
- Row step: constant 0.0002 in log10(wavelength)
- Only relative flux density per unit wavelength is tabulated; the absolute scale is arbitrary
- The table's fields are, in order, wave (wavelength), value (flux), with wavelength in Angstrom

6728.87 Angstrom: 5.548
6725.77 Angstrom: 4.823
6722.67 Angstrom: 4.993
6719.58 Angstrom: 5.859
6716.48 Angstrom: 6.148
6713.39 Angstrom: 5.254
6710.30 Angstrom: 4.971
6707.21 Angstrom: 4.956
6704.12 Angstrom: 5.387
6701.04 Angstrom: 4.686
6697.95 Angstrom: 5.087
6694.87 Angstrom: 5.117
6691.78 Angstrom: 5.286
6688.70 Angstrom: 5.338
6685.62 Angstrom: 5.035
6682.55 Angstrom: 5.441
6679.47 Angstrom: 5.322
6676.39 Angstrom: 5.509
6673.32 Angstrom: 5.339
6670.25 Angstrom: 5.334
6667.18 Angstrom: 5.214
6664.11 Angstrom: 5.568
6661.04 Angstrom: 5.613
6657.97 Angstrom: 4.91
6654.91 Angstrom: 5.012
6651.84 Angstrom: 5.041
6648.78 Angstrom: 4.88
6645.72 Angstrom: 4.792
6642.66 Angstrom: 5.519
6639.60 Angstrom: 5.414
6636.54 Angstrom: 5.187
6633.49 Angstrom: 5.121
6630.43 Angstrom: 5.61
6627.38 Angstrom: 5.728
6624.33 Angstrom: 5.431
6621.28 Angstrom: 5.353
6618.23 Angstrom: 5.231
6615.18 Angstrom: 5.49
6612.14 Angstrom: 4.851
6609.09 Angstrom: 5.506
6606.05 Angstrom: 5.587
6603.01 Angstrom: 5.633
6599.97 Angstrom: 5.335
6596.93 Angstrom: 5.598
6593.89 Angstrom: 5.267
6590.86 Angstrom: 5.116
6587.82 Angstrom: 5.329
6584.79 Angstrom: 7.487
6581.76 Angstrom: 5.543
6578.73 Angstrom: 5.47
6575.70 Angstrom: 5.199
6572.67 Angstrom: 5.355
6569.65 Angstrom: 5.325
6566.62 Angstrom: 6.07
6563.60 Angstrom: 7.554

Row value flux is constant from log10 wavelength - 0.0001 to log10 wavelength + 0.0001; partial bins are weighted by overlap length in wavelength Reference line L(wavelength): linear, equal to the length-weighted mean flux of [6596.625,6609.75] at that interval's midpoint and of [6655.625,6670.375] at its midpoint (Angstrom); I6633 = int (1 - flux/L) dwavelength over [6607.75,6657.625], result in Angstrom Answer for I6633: 1.6 Angstrom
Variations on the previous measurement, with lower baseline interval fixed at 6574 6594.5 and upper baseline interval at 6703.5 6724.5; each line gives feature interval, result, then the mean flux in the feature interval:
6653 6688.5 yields 1.01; 5.3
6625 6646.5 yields 0.66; 5.36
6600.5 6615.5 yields 0.51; 5.4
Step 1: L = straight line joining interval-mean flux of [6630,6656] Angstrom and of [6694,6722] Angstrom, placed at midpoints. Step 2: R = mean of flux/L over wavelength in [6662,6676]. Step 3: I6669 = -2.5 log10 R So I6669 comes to -0.04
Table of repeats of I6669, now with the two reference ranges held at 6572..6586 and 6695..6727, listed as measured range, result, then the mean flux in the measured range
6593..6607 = 0.043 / 5.49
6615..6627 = 0.043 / 5.4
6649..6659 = 0.102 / 4.98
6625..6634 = 0.011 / 5.52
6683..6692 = 0.016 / 5.24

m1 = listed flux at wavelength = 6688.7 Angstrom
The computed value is 5.338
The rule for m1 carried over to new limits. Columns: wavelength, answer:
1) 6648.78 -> 4.88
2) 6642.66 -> 5.519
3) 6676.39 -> 5.509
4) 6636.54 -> 5.187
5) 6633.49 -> 5.121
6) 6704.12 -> 5.387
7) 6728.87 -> 5.548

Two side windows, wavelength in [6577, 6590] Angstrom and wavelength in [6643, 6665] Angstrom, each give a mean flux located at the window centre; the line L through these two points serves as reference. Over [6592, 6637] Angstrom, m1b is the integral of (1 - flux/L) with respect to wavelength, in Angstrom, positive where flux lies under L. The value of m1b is 1.29 Angstrom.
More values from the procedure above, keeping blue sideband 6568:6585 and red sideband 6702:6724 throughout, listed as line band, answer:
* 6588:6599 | 0.5 Angstrom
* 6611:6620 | 0.5 Angstrom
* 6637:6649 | 0.6 Angstrom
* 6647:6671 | 1.2 Angstrom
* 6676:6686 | 0.1 Angstrom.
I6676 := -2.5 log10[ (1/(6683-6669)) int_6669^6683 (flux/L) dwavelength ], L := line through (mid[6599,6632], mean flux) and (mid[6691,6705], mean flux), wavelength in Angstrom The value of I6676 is -0.04 mag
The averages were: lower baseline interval 5.43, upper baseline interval 5.09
